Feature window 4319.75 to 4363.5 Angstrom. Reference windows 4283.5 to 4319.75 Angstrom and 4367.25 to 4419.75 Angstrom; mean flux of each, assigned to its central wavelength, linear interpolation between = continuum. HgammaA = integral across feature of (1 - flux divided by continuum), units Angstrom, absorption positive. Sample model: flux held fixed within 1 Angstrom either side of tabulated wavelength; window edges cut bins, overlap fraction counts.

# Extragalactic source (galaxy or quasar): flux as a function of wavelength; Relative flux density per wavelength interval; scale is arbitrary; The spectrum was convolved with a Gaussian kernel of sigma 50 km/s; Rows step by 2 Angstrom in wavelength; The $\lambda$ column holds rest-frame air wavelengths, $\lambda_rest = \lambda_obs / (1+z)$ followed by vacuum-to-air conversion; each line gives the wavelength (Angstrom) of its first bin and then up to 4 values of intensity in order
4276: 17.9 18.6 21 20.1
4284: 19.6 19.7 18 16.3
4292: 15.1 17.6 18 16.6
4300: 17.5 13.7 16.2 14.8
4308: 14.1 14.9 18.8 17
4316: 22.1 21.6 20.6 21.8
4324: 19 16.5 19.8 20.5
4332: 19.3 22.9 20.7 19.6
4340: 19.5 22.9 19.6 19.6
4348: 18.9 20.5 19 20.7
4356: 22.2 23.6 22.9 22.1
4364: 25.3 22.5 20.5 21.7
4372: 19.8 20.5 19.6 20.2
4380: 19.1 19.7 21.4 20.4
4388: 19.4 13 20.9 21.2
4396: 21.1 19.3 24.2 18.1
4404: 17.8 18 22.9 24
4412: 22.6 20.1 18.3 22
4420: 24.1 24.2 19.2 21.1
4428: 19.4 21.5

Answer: -4.6 Angstrom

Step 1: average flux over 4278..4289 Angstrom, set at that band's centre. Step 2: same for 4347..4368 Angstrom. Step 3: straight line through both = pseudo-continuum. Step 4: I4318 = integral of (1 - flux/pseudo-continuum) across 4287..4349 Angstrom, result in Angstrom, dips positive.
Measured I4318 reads 6.33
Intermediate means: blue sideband 19.6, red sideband 21.7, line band 18.5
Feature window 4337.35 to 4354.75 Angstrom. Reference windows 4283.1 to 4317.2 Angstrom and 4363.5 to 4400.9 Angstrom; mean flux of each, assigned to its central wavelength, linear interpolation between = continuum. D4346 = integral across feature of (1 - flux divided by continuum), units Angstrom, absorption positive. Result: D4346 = -1.0 Angstrom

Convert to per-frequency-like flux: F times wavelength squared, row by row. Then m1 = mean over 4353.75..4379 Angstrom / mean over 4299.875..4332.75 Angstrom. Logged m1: 1.2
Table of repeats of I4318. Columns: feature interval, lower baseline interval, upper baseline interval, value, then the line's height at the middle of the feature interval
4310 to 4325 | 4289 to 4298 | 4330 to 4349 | -0.9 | 18.6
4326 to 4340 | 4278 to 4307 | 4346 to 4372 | -0.1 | 19.9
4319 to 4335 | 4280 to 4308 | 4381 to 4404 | -1.8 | 18.1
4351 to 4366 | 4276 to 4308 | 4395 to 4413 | -2.1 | 19.5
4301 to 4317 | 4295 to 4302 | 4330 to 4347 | 1.3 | 17.8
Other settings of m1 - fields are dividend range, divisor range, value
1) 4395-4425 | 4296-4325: 1.24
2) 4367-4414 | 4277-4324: 1.17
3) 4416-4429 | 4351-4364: 1.00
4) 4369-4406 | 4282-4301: 1.17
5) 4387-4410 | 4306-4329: 1.11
